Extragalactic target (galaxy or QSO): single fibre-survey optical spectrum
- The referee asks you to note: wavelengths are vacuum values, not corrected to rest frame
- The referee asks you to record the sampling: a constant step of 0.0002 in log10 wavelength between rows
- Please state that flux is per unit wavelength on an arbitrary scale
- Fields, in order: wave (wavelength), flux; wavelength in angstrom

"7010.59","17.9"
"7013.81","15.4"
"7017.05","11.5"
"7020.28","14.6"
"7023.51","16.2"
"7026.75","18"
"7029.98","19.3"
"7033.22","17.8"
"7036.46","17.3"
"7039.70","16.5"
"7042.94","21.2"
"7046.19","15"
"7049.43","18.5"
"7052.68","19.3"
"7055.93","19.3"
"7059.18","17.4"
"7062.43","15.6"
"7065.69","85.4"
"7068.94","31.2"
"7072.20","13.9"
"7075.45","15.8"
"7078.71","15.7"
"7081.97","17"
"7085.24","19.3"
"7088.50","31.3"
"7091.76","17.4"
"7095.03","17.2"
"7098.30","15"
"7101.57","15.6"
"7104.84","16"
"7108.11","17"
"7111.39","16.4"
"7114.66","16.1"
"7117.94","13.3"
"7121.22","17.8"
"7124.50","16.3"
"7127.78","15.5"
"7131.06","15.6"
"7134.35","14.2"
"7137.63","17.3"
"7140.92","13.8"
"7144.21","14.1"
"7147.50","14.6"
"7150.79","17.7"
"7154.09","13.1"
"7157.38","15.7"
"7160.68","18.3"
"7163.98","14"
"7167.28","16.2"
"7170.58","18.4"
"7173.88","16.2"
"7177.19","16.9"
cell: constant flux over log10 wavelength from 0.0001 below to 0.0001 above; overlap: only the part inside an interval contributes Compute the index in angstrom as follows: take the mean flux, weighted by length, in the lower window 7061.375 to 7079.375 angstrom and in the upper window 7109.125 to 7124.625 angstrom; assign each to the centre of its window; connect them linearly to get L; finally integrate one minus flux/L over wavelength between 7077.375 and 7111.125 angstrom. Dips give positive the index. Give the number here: 7.2 angstrom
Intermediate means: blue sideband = 30.8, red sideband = 16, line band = 18.1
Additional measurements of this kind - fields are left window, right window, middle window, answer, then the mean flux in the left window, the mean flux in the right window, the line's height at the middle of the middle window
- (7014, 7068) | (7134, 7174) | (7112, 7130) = 1.6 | 21.4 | 15.7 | 17.4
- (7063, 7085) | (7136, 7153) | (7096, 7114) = 5.2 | 28.5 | 15.4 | 22.7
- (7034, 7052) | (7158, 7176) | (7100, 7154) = 4.2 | 17.8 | 16.6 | 17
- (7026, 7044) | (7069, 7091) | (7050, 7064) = 0.7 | 18.3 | 19.7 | 19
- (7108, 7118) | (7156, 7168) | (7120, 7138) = -0.1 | 15.9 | 16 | 15.9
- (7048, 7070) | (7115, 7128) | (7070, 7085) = 5.2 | 29.6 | 15.8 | 25.5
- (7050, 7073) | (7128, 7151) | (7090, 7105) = 4.1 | 28.9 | 15.2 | 22.6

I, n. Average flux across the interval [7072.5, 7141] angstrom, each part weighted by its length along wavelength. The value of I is 16.8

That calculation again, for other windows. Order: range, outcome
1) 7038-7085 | 22.9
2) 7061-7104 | 23.8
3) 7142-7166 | 15.3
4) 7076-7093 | 19.9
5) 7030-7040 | 17.6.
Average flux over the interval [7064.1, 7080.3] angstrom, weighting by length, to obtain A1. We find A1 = 32.3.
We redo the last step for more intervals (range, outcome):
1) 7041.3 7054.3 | 18.5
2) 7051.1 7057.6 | 19.3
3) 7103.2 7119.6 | 15.8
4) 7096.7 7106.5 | 15.5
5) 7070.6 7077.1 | 14.9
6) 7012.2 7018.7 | 13.5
